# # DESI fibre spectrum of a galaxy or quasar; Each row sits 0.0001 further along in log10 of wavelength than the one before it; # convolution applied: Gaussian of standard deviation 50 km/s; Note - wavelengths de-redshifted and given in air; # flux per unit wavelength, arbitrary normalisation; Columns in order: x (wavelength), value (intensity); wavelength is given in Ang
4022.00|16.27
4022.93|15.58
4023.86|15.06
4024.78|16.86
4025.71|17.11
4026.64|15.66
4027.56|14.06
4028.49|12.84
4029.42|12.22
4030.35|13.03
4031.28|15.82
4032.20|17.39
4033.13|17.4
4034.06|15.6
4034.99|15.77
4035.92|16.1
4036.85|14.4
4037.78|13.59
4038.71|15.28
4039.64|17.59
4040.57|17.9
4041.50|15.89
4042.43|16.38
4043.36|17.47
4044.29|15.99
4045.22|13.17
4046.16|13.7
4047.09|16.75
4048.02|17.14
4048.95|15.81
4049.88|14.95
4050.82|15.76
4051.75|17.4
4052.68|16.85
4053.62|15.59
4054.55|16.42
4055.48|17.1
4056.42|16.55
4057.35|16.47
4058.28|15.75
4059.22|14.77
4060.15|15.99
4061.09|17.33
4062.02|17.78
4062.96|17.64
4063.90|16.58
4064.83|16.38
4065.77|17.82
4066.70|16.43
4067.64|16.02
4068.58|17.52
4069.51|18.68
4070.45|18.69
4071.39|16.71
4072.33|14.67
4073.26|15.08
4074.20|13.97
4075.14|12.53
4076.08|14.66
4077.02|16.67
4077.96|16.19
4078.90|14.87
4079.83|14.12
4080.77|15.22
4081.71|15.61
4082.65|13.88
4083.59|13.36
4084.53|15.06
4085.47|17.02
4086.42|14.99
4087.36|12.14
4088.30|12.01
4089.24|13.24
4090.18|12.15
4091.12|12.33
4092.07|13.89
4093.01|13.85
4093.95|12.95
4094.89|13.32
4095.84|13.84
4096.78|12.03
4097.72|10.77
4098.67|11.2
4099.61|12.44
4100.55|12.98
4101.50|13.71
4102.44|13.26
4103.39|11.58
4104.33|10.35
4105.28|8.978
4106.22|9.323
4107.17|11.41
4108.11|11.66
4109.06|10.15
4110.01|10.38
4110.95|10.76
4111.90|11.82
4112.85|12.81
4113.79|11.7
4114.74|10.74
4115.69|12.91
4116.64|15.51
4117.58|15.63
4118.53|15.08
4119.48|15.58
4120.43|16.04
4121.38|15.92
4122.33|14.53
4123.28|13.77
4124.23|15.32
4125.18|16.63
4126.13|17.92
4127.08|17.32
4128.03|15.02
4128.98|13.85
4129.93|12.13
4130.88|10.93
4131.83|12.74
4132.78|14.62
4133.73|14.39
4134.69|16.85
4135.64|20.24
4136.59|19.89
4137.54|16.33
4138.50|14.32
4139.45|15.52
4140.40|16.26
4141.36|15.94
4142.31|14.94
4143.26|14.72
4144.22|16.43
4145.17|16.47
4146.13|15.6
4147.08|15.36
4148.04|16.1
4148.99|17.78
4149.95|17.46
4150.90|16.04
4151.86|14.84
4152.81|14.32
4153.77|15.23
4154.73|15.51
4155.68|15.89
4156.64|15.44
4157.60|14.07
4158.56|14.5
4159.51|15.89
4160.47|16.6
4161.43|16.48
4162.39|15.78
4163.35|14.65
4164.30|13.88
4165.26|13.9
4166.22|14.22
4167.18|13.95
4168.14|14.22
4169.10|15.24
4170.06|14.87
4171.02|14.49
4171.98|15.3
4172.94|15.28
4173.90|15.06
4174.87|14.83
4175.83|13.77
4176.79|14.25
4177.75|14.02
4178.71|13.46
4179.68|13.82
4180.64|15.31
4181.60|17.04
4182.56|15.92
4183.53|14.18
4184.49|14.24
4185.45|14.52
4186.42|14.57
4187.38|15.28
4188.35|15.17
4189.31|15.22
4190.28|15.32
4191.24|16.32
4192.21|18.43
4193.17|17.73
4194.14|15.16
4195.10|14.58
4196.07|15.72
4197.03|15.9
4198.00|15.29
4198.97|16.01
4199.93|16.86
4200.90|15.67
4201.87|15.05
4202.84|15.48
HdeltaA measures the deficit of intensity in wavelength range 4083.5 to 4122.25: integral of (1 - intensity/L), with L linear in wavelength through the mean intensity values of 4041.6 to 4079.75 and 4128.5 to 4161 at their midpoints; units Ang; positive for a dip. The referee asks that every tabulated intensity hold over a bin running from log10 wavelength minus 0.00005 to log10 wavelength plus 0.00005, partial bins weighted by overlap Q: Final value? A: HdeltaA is 7.4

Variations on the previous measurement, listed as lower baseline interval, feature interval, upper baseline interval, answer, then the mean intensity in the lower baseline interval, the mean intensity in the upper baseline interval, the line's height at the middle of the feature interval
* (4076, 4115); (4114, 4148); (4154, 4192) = -3.6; 12.8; 15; 13.8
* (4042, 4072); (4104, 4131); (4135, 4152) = 5.1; 16.5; 16.4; 16.4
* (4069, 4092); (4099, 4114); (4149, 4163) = 3.6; 14.7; 15.6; 15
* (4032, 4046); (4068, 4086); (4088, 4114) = -2.7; 15.9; 12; 13.5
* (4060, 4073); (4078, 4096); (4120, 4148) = 2.8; 17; 15.5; 16.6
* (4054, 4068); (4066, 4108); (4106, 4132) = 3.9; 16.6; 13.5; 15.2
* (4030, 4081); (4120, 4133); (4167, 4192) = 0.5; 16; 14.9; 15.4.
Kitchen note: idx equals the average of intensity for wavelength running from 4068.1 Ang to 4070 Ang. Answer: 18.1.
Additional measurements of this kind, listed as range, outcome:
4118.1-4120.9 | 15.6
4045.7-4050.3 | 15.7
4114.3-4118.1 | 13.7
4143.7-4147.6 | 15.9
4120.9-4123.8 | 14.7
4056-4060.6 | 15.9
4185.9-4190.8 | 15.1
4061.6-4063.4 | 17.7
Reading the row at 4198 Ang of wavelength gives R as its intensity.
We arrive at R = 15.29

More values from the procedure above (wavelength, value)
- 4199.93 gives 16.86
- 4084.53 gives 15.06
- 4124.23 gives 15.32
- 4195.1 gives 14.58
